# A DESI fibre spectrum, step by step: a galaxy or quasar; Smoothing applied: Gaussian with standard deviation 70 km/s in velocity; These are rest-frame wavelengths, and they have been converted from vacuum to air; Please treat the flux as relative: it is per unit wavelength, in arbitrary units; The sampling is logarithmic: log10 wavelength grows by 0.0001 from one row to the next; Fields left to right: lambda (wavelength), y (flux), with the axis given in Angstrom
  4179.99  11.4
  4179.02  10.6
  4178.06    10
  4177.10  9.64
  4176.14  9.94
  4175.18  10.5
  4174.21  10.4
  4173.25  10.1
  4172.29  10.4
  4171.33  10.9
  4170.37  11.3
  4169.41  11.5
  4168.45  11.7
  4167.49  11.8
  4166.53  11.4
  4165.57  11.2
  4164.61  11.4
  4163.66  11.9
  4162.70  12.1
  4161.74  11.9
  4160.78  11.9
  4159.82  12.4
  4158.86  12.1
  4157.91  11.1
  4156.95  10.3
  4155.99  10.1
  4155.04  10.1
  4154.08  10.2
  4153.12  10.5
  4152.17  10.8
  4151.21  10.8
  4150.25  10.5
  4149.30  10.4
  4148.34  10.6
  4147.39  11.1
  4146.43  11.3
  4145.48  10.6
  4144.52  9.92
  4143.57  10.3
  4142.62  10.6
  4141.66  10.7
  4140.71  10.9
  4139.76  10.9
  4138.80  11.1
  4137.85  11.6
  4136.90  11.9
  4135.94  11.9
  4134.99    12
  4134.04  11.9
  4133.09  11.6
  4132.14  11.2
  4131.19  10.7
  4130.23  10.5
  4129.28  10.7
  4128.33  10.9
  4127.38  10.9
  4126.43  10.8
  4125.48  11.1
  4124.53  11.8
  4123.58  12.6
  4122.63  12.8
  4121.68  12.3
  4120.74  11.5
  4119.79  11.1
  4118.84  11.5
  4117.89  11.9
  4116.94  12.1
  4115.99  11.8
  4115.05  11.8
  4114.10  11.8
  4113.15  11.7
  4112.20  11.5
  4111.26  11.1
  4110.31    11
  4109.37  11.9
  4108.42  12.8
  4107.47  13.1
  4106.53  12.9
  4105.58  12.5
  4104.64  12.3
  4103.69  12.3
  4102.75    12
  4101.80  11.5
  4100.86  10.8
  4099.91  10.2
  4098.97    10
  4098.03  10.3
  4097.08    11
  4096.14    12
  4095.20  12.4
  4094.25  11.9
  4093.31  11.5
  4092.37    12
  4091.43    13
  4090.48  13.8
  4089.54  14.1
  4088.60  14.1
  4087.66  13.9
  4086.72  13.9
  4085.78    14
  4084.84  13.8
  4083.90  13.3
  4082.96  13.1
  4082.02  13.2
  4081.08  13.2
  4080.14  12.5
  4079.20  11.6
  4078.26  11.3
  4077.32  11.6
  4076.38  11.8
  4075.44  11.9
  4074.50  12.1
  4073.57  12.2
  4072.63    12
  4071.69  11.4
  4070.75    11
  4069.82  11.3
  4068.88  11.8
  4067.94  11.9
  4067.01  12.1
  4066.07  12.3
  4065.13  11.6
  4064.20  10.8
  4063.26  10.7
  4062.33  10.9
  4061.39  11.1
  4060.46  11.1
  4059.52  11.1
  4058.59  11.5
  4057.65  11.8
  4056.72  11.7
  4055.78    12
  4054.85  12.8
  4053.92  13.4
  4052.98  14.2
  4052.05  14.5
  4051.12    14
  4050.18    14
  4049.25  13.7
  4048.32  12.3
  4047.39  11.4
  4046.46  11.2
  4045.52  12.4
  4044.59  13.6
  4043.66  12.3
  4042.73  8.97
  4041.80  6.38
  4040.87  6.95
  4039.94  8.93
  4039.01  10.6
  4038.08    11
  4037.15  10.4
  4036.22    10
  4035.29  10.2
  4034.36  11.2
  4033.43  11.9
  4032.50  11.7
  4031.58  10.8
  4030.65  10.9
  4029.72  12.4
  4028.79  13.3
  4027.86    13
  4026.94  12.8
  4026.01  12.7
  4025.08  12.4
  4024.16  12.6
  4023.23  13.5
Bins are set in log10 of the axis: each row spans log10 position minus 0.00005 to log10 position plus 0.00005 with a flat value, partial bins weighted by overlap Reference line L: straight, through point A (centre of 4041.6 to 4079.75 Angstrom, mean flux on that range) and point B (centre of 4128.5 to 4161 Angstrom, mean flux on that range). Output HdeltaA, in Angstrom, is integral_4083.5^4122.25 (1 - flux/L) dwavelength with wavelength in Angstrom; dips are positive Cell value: -2.5 Angstrom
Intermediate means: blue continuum 11.9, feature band 12.2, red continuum 11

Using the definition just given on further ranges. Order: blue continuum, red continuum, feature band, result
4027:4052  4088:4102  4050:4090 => -2.4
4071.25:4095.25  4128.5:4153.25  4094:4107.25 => 0.6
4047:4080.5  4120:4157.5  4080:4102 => -1.5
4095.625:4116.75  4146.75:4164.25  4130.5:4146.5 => 0.2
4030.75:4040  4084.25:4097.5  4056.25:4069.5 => 0.4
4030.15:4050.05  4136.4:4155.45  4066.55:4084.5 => -2.1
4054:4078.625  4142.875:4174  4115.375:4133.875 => -0.4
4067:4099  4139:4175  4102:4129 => -0.2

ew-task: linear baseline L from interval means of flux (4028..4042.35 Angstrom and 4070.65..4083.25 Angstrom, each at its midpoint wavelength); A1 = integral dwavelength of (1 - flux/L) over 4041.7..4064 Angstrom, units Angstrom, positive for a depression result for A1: -1.8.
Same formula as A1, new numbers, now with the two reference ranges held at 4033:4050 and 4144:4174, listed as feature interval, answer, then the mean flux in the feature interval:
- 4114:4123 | -0.74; 11.9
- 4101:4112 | -1.15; 12.1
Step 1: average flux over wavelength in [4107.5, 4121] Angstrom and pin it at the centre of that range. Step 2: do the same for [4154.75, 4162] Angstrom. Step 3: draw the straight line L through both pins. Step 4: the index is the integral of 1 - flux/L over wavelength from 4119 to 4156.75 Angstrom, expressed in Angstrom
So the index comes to 1.4 Angstrom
